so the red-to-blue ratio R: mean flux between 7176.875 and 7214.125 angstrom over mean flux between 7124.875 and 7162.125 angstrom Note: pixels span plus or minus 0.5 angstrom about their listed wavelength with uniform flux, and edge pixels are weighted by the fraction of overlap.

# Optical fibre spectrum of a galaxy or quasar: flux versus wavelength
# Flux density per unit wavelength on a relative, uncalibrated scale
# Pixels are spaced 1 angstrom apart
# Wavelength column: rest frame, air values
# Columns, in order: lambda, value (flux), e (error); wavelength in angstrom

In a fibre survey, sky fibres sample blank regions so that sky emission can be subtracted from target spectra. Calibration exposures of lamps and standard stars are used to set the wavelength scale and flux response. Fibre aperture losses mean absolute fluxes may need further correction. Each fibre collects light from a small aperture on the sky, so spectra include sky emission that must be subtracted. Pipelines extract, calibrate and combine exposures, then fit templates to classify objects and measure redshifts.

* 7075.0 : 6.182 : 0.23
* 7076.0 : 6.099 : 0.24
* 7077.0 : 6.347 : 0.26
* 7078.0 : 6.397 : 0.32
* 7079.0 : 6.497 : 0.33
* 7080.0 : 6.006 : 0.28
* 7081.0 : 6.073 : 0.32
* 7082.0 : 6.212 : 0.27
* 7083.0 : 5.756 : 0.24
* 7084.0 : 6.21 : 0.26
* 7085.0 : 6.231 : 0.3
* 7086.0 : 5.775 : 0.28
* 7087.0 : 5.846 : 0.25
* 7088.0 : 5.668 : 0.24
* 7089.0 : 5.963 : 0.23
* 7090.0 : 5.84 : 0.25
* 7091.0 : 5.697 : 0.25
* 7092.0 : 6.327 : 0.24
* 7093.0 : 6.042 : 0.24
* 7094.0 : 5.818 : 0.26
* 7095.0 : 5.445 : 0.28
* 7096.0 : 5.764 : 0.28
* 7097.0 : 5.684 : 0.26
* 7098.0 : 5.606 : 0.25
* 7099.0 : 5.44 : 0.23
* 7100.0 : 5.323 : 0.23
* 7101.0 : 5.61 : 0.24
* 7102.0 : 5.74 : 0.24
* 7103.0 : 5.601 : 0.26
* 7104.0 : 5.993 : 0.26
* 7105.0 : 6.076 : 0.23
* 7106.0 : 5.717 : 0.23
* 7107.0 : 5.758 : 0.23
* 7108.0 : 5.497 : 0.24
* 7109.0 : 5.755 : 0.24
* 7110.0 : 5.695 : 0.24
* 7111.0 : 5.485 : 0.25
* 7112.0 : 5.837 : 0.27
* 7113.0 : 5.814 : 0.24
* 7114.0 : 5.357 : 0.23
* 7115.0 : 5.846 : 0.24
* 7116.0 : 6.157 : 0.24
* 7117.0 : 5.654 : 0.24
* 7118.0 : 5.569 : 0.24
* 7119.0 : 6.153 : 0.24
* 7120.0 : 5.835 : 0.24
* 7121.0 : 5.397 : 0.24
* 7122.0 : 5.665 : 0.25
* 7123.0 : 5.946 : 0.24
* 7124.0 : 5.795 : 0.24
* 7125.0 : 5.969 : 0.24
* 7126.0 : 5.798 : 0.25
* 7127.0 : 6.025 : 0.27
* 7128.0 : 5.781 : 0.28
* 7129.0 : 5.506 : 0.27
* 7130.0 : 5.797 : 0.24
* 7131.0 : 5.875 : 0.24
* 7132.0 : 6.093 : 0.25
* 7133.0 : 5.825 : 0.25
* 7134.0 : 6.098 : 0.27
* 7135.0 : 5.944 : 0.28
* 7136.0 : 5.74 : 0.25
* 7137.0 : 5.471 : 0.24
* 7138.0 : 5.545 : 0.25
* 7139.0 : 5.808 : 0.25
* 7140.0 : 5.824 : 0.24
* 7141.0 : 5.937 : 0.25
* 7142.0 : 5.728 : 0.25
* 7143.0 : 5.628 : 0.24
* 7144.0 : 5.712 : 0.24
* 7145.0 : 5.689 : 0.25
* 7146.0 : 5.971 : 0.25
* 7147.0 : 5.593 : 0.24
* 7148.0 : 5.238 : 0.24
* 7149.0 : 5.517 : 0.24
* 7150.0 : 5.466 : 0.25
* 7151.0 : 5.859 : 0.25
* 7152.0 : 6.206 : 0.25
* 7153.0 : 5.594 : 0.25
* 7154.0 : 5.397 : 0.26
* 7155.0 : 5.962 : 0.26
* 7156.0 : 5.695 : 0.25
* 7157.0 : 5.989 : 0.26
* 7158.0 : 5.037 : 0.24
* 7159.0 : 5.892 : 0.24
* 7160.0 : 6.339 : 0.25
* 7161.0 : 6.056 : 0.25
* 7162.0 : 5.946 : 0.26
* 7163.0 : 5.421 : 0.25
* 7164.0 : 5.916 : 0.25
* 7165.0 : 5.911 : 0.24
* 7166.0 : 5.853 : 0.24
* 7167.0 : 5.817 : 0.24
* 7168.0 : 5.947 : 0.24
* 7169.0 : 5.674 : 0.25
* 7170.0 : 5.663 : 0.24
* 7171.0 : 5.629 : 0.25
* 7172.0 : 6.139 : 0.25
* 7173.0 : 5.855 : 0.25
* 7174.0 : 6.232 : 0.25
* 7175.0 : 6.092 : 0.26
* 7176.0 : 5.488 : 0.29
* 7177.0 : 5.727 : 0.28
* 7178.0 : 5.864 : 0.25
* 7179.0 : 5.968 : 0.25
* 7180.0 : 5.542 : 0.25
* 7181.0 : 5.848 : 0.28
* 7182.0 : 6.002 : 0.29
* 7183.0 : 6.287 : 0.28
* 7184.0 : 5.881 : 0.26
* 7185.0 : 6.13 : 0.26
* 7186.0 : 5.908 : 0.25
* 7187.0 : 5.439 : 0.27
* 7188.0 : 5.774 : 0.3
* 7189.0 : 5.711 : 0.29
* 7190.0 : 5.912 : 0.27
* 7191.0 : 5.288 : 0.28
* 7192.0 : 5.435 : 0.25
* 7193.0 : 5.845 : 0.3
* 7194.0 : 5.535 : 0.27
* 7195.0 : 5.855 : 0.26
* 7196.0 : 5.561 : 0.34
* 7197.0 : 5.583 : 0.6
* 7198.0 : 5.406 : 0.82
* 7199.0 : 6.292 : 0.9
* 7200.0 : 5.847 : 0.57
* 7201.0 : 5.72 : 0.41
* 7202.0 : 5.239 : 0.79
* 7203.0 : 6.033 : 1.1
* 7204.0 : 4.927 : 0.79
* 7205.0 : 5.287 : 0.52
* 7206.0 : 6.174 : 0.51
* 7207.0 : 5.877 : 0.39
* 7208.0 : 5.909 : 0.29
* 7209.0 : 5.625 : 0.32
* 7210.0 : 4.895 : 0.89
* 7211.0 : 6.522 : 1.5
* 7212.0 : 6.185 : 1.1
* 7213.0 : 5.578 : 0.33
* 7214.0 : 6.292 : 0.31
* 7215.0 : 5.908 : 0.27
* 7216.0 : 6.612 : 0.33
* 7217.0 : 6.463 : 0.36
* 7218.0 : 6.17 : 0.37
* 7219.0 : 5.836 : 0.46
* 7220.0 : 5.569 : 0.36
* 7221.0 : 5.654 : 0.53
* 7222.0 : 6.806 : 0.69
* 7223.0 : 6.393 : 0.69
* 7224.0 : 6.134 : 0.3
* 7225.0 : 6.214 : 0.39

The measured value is 1.00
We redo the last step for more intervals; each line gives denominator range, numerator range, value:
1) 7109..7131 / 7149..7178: 1.01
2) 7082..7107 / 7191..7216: 0.99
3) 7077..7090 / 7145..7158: 0.94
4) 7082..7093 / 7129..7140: 0.98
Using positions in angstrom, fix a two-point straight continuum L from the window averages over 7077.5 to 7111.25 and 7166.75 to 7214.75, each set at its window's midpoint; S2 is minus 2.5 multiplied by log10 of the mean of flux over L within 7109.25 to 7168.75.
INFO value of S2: 0.01 mag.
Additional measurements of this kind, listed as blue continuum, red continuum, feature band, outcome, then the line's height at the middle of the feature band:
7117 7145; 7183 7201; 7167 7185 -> -0.02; 5.76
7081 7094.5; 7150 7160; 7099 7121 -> 0.03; 5.89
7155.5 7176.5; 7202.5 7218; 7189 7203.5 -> 0.04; 5.88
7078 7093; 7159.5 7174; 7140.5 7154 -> 0.04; 5.92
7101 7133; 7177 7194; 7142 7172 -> 0.01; 5.79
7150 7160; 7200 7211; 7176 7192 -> -0.02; 5.68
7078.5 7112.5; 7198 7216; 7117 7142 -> 0.00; 5.81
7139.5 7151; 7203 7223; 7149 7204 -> 0.00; 5.79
